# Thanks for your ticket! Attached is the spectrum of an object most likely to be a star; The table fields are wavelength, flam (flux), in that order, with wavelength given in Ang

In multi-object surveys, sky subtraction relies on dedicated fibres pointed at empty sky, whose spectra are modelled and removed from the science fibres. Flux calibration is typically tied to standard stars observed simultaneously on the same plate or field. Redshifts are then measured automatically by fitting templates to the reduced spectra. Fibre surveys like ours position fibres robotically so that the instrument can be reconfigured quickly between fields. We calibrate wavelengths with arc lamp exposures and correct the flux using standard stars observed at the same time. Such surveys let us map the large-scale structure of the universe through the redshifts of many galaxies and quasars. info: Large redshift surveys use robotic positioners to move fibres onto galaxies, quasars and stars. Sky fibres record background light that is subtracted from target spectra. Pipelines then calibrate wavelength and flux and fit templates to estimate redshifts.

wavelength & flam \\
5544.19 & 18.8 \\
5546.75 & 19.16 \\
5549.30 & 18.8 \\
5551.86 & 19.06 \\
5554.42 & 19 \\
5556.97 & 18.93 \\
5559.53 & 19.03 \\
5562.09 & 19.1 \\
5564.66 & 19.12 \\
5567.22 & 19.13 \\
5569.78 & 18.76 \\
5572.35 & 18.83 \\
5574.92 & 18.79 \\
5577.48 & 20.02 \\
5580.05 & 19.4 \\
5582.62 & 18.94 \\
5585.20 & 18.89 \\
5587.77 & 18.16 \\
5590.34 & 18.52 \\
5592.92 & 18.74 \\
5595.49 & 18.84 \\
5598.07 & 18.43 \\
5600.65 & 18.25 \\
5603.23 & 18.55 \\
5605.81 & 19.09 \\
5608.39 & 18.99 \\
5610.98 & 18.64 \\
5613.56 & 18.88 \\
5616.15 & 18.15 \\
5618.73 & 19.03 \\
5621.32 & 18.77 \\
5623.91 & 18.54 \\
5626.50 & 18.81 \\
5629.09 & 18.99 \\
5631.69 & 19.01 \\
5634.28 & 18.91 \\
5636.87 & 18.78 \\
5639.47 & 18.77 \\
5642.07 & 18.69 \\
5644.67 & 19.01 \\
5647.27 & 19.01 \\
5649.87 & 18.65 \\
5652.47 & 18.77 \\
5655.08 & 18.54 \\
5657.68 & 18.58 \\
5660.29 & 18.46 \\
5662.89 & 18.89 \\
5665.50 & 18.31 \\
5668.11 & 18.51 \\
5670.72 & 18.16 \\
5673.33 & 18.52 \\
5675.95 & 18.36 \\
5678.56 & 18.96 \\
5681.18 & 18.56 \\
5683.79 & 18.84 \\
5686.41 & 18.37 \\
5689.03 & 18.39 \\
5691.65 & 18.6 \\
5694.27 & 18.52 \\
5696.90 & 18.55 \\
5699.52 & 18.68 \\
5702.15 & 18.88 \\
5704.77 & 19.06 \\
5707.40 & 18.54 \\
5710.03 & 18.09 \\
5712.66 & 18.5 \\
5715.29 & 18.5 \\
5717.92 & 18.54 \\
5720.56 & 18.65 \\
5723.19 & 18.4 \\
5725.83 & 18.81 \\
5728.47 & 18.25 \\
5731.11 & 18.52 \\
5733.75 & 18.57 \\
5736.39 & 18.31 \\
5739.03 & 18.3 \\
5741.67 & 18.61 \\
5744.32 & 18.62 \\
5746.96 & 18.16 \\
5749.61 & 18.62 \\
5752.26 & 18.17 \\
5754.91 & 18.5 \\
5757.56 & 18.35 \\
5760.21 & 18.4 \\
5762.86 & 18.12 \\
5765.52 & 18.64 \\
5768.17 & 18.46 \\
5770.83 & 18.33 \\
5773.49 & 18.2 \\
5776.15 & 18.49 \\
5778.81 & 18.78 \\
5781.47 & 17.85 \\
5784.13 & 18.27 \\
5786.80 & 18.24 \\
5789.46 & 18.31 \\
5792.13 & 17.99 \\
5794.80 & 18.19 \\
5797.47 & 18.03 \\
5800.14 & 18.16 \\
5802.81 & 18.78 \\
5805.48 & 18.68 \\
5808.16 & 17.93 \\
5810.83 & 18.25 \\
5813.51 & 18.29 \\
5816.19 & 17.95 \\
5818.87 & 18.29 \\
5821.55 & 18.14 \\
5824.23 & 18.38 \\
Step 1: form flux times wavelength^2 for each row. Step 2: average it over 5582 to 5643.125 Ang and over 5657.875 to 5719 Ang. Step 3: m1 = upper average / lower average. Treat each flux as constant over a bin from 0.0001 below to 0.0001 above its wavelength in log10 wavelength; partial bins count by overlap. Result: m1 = 1.02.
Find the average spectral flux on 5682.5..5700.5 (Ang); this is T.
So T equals 18.6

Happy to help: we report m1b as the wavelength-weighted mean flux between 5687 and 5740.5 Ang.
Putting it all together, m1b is 18.5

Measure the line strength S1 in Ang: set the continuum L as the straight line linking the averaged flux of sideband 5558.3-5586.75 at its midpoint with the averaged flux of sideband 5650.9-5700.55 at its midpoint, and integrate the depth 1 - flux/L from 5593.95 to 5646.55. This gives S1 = 0.2 Ang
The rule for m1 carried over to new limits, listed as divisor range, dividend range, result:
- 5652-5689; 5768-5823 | 1.03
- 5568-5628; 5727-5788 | 1.03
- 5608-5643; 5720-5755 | 1.02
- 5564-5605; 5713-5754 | 1.03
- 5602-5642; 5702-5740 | 1.02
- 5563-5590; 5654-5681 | 1.01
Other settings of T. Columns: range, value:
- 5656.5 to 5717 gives 18.6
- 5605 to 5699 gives 18.7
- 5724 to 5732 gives 18.5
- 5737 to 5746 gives 18.5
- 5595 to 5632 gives 18.7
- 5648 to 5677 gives 18.5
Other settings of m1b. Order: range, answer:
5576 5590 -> 19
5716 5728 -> 18.6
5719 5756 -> 18.5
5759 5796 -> 18.3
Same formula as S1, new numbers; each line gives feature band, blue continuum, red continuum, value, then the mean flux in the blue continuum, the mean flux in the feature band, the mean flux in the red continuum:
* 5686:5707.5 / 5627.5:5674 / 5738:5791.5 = -0.08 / 18.7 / 18.6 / 18.4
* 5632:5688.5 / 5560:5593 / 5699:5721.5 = 0.24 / 19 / 18.7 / 18.6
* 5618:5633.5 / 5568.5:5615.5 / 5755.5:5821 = -0.11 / 18.8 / 18.8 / 18.3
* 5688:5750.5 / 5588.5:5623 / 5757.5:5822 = -0.32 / 18.7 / 18.5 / 18.3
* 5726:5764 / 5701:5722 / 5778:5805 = 0.11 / 18.6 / 18.4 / 18.3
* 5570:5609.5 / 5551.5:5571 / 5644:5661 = 0.21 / 19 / 18.8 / 18.7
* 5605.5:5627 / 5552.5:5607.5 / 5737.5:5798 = 0.03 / 18.9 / 18.8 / 18.3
